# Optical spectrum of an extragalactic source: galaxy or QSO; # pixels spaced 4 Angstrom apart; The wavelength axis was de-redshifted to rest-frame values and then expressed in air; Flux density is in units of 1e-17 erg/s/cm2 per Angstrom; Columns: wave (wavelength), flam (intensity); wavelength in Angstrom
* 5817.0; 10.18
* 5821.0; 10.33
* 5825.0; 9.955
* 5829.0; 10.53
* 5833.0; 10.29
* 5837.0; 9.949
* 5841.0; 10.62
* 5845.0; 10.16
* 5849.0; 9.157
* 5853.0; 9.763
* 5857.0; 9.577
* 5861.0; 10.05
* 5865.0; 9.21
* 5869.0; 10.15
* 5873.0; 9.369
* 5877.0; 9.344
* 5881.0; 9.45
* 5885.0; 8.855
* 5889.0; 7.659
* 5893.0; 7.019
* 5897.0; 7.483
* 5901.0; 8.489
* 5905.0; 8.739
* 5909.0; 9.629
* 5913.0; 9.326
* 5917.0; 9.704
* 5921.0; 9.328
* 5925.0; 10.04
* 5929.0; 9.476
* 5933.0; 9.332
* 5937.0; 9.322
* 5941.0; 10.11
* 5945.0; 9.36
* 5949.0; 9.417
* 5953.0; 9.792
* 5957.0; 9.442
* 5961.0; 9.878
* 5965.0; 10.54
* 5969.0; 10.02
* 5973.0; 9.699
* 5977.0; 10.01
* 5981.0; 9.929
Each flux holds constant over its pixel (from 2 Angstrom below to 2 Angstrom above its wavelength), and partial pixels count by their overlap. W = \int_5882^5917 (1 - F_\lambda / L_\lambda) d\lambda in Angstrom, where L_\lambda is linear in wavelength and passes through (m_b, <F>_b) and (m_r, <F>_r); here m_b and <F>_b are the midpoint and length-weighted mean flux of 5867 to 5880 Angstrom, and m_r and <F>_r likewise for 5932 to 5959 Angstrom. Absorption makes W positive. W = 3.9 Angstrom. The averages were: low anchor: 9.61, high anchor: 9.55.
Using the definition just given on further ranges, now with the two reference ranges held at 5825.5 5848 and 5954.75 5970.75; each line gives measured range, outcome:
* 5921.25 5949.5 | 1.27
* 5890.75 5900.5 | 2.56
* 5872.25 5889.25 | 1.86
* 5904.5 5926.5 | 1.25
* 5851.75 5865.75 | 0.69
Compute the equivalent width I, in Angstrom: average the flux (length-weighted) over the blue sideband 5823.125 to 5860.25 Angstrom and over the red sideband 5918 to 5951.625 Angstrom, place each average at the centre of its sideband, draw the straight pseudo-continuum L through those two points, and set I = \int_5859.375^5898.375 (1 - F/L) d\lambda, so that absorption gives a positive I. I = 3.8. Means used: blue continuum 10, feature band 8.87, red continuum 9.56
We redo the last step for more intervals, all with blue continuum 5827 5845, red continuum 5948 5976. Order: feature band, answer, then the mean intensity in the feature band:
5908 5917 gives 0.47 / 9.51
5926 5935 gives 0.45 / 9.47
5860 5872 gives 0.55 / 9.75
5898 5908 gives 1.46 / 8.6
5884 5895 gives 2.58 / 7.75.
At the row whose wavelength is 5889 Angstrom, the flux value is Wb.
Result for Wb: 7.659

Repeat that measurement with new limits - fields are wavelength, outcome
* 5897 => 7.483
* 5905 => 8.739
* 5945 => 9.36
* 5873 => 9.369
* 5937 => 9.322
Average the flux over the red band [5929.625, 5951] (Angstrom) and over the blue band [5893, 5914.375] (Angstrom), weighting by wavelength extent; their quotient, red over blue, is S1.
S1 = 1.1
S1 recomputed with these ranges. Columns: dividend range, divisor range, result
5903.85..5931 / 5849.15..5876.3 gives 0.98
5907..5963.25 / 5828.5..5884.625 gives 0.98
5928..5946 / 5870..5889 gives 1.04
